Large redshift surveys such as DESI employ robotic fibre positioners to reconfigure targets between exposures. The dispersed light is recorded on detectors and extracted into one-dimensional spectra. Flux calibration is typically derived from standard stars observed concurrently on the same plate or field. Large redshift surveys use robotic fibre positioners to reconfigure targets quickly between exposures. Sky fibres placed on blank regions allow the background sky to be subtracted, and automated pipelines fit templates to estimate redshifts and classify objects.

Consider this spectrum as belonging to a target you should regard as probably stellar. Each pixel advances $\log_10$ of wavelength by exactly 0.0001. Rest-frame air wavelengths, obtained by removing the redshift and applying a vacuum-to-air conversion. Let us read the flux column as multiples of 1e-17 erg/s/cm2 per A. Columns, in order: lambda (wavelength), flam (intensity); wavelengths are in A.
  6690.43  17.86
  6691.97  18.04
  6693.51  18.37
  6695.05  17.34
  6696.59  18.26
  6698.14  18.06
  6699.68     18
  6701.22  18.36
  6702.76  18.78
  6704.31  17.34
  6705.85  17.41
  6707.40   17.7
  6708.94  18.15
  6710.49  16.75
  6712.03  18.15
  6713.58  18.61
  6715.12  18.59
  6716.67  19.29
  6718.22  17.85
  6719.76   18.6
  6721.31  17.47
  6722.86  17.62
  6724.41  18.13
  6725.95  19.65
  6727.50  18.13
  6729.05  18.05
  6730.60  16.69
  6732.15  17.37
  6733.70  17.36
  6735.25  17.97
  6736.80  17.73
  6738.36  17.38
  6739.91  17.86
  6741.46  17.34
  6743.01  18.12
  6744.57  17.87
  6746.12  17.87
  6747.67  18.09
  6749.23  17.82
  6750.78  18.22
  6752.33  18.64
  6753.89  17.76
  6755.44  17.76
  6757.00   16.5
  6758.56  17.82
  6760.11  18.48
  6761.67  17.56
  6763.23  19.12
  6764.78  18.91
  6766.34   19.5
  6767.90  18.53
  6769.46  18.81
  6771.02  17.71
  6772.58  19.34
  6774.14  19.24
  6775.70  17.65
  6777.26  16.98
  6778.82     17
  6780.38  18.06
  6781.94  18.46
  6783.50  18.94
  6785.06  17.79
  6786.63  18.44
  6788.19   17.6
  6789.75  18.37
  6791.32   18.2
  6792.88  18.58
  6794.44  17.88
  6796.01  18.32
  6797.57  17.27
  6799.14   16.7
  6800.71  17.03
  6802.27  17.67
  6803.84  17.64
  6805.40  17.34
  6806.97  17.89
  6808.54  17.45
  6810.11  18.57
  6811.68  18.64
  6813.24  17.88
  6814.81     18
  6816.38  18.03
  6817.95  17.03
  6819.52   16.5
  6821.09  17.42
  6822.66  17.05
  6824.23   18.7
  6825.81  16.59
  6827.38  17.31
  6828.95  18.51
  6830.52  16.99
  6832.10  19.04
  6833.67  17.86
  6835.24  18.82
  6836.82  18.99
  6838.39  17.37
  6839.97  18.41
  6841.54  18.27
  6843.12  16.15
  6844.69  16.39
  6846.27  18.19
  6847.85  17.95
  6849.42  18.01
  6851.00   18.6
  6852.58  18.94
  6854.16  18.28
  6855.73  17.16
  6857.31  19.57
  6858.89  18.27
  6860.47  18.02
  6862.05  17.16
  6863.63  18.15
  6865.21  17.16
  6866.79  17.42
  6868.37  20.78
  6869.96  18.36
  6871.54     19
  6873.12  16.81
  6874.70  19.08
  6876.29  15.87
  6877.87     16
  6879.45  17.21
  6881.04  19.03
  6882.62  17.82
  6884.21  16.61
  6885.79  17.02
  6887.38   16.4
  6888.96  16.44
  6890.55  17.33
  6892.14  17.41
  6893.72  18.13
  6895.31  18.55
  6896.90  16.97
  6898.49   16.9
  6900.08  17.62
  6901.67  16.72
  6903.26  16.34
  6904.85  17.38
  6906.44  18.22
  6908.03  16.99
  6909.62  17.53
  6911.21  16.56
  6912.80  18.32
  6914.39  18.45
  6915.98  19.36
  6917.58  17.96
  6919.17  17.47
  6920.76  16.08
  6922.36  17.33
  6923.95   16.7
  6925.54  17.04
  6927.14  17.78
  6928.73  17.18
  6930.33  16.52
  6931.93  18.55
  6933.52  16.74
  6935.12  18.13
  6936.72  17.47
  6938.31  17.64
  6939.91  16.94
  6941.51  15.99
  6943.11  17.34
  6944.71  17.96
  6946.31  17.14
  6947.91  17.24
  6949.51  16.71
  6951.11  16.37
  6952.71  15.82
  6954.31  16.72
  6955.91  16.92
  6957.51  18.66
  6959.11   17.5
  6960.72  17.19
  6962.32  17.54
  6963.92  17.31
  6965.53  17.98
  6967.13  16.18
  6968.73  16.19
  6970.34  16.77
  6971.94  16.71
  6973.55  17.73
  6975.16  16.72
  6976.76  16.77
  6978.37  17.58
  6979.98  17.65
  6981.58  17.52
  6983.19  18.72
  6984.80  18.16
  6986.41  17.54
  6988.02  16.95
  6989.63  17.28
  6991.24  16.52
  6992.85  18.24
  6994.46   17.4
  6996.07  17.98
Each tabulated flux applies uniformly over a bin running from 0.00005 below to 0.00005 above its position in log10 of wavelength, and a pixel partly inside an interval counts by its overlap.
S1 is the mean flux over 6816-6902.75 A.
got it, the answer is 17.7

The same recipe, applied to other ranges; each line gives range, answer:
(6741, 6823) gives 18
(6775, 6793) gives 18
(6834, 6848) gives 17.8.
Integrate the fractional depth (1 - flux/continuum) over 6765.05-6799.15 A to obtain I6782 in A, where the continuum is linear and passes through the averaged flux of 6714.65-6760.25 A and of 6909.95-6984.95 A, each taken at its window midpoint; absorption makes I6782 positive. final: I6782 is -0.78 A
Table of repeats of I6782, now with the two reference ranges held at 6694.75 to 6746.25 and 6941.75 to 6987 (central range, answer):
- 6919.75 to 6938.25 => 0.1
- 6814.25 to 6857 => -0.5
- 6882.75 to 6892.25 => 0.3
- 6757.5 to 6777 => -0.7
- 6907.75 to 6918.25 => -0.3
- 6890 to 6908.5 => 0.0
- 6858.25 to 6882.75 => -0.5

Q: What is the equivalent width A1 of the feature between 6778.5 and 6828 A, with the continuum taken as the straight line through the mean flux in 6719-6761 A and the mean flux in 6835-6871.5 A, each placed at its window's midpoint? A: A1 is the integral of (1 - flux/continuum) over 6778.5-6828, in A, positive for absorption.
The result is 0.6 A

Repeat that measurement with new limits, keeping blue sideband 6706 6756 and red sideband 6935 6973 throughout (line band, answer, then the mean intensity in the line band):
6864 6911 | -0.4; 17.5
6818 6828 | 0.2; 17.2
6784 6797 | -0.3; 18.2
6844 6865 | -0.7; 18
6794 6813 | 0.0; 17.7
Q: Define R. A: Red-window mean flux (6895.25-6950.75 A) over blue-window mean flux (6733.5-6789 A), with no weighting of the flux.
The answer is 0.96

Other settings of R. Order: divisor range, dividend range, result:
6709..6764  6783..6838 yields 0.99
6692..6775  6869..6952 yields 0.96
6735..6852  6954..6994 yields 0.97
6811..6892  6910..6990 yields 0.97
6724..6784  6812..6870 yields 0.99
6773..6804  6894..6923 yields 0.98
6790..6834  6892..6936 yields 0.99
